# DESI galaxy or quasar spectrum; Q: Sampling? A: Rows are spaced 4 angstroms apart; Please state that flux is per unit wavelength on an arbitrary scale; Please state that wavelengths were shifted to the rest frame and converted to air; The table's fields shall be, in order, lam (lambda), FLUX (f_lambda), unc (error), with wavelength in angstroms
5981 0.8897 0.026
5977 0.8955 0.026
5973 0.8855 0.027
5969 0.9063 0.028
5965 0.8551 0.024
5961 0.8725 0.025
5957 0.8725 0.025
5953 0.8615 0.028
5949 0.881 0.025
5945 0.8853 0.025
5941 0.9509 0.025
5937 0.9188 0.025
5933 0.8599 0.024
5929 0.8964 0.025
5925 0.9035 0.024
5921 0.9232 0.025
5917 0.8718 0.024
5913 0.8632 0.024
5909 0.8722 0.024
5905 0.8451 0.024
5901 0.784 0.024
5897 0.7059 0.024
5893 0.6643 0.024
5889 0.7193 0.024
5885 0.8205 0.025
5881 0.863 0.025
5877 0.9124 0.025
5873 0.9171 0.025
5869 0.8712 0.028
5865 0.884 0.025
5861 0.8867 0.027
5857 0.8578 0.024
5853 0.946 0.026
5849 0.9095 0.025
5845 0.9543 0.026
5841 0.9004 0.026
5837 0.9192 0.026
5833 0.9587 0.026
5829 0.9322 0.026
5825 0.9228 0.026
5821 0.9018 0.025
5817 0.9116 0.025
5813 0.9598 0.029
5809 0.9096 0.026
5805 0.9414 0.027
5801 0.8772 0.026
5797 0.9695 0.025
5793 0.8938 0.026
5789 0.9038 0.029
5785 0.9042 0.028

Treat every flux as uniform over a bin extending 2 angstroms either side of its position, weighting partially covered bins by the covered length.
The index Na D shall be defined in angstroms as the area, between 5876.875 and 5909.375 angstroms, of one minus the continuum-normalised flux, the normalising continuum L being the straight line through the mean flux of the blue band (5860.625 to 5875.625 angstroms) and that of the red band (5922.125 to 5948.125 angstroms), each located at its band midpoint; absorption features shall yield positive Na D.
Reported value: 3.9 angstroms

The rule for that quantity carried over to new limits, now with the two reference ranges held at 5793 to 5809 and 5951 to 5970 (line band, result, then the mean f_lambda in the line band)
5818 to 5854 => -0.6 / 0.926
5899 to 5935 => 0.7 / 0.869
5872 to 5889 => 0.8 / 0.857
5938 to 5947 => -0.4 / 0.918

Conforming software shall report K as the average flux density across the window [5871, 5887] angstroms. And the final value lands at 0.878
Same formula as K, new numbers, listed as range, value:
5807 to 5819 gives 0.927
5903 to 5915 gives 0.86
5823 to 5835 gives 0.938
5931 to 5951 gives 0.899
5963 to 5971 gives 0.881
